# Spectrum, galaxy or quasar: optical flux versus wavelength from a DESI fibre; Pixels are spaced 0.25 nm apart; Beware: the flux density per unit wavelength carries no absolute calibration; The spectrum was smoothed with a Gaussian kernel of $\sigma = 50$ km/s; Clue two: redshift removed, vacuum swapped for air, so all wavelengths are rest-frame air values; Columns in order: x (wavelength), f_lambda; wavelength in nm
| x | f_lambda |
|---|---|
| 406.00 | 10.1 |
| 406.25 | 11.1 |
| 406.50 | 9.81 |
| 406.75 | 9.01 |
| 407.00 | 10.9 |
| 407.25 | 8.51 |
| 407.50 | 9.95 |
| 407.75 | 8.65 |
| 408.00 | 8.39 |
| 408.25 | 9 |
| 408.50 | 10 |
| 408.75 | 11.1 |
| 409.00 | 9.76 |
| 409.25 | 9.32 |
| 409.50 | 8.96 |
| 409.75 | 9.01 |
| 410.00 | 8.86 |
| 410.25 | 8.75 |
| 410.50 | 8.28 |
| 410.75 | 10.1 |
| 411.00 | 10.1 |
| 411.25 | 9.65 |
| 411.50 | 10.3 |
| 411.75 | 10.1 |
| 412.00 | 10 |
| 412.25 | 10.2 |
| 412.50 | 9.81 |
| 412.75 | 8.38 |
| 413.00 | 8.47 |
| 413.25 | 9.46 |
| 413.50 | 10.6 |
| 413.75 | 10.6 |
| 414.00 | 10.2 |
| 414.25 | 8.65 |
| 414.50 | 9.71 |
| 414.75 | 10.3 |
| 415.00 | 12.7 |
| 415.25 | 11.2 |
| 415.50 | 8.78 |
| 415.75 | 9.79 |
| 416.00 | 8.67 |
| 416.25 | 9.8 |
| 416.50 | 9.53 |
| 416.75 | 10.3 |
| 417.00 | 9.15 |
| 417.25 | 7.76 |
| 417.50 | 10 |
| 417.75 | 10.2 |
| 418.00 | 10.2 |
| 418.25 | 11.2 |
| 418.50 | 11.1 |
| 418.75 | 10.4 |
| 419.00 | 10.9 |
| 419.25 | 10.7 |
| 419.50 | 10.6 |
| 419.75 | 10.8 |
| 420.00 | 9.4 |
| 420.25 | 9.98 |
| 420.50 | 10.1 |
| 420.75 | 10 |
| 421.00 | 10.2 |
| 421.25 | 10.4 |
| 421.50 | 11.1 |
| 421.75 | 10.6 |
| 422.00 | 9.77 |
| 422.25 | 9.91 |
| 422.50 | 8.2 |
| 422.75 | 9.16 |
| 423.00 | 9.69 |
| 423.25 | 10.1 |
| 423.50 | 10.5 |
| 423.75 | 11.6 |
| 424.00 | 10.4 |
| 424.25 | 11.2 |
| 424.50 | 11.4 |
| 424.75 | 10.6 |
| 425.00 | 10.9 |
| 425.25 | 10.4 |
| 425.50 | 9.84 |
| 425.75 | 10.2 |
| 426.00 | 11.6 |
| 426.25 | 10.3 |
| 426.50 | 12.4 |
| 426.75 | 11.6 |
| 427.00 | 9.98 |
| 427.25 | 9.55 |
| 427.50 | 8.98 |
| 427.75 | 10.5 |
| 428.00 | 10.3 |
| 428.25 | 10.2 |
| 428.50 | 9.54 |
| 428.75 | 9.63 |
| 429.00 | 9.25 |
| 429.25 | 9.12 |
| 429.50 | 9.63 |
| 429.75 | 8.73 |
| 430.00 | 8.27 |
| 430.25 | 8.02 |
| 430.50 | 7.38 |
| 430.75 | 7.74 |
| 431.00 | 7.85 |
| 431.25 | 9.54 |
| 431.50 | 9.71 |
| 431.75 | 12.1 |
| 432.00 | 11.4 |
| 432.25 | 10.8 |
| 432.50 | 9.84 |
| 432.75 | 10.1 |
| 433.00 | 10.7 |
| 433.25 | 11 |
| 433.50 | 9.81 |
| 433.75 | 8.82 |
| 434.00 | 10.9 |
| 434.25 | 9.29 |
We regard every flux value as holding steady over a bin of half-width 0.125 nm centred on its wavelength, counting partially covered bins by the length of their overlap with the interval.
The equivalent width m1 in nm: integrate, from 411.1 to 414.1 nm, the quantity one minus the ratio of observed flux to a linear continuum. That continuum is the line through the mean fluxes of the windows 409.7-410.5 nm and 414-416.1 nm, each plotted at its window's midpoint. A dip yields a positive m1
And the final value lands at -0.14 nm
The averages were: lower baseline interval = 8.77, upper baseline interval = 10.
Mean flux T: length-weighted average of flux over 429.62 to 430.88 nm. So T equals 8.03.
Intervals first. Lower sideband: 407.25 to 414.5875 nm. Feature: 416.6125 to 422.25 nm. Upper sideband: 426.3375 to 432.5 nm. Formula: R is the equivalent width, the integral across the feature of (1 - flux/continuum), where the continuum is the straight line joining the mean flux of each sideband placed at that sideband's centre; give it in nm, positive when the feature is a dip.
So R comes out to -0.37 nm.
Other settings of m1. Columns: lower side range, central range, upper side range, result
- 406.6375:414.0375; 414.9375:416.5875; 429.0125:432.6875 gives -0.09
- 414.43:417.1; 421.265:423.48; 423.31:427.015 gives 0.15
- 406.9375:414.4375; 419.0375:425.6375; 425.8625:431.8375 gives -0.48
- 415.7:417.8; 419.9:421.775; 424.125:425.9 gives -0.03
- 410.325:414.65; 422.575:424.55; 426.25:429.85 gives -0.10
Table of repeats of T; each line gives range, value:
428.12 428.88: 9.79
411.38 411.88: 10.2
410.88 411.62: 10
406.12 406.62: 10.5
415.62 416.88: 9.61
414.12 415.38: 10.5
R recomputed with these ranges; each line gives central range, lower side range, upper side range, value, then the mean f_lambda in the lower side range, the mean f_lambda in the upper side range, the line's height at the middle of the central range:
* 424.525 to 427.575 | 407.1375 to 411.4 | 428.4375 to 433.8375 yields -0.361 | 9.33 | 9.5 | 9.46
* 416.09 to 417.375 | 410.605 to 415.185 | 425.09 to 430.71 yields 0.082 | 9.97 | 9.77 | 9.92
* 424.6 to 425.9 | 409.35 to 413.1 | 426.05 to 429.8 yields -0.065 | 9.4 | 10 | 9.94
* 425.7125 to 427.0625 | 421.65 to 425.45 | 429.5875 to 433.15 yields -0.153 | 10.3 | 9.45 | 9.98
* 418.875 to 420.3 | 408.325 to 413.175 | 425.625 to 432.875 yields -0.112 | 9.53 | 9.8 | 9.66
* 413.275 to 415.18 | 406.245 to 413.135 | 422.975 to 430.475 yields -0.140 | 9.49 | 10.1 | 9.66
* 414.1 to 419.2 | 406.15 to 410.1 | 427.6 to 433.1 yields -0.267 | 9.51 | 9.55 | 9.53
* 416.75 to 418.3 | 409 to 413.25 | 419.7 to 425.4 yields 0.026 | 9.41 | 10.3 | 9.89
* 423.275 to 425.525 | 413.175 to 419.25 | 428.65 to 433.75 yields -0.232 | 10.1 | 9.51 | 9.76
